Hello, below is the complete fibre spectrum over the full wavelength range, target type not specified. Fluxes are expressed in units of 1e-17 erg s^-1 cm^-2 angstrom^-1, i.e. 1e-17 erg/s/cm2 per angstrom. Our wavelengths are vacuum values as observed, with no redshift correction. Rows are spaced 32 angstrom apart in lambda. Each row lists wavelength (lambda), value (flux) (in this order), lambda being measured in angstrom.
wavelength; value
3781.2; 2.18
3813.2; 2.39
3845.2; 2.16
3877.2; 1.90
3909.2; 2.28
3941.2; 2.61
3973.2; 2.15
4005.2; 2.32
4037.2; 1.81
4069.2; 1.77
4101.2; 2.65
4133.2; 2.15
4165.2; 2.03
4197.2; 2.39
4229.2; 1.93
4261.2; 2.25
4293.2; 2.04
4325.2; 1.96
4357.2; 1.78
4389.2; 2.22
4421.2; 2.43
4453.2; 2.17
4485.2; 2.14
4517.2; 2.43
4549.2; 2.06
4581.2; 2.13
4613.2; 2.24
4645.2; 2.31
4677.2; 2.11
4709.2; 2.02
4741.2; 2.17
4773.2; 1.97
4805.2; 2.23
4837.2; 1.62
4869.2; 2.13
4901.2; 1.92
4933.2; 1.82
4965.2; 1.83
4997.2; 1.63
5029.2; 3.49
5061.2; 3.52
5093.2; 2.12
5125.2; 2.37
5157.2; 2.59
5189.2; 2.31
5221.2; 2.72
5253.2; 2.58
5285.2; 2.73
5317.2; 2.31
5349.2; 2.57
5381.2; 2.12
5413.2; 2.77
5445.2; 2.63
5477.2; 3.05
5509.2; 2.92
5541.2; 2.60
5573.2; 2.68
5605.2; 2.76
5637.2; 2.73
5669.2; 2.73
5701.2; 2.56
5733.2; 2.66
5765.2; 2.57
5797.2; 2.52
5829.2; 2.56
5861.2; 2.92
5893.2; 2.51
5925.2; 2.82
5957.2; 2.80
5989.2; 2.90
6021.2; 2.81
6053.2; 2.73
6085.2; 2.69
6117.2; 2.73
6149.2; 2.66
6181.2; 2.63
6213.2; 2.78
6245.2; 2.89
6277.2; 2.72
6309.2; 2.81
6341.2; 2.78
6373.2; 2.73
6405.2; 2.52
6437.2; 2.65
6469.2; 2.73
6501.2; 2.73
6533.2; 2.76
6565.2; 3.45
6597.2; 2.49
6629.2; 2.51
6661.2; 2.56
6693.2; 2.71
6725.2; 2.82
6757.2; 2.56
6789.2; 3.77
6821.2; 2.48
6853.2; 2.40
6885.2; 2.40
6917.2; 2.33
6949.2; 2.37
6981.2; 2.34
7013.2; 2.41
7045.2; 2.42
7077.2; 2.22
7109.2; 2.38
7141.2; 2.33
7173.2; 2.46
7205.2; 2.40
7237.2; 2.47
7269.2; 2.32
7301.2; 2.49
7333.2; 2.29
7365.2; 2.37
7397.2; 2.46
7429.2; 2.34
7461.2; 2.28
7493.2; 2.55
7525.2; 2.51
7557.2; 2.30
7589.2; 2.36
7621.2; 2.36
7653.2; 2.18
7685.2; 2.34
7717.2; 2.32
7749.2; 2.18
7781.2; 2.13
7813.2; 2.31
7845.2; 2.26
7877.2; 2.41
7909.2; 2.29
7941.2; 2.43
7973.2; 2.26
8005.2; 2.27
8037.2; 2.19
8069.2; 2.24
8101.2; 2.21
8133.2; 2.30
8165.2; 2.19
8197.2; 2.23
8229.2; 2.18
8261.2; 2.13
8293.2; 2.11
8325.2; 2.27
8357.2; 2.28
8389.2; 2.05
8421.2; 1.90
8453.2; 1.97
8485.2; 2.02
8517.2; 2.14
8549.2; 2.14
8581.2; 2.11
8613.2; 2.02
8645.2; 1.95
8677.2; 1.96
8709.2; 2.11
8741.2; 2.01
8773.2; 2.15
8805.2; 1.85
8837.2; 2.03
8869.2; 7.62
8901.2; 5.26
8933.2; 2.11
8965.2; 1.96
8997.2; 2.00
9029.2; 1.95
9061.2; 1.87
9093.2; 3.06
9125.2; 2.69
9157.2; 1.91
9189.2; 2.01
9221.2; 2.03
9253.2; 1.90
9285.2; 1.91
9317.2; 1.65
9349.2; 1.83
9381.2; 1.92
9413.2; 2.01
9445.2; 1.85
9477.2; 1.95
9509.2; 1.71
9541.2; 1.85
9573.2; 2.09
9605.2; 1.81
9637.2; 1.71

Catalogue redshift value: 0.35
